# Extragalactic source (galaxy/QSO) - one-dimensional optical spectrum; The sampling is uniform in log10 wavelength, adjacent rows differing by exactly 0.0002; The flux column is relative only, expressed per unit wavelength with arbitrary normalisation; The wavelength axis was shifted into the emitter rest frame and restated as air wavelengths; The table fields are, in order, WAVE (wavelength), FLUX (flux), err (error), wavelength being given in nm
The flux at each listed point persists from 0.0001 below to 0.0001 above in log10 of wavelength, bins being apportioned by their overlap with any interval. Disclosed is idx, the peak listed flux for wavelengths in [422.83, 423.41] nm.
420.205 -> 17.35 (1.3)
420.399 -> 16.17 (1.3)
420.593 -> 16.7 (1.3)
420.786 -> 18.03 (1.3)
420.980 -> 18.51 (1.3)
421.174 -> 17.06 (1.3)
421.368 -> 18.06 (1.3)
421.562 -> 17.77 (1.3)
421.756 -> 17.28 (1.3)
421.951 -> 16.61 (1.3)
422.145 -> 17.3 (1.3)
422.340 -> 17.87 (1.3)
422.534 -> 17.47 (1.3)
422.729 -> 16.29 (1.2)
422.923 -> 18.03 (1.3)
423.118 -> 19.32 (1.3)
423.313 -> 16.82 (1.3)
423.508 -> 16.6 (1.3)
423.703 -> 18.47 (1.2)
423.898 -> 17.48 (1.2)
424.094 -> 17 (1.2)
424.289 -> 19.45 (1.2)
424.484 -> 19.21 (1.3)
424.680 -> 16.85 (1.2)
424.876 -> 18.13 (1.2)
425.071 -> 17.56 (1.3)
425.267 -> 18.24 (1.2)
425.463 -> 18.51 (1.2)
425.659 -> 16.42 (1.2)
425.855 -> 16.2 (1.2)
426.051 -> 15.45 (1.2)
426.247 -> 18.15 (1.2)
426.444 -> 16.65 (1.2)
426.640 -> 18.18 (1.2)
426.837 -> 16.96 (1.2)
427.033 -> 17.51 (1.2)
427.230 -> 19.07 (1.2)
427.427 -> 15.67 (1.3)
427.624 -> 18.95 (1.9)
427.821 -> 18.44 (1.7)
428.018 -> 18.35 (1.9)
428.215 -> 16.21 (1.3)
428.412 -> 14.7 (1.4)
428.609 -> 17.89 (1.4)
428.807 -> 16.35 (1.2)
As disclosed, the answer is 19.32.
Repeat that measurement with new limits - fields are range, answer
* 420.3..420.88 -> 18.03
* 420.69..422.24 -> 18.51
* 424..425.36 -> 19.45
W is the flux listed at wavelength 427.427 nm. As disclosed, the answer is 15.67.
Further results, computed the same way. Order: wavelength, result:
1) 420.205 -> 17.35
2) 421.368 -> 18.06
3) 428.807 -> 16.35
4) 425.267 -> 18.24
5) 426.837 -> 16.96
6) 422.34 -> 17.87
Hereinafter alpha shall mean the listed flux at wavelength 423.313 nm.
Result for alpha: 16.82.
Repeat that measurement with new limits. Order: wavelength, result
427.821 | 18.44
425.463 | 18.51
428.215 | 16.21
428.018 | 18.35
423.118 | 19.32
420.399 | 16.17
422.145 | 17.3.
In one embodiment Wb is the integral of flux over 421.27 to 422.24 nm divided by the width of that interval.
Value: 17.4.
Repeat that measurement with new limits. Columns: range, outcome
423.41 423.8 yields 17.5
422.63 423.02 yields 17.2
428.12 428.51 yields 15.5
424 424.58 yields 18.6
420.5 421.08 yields 17.8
